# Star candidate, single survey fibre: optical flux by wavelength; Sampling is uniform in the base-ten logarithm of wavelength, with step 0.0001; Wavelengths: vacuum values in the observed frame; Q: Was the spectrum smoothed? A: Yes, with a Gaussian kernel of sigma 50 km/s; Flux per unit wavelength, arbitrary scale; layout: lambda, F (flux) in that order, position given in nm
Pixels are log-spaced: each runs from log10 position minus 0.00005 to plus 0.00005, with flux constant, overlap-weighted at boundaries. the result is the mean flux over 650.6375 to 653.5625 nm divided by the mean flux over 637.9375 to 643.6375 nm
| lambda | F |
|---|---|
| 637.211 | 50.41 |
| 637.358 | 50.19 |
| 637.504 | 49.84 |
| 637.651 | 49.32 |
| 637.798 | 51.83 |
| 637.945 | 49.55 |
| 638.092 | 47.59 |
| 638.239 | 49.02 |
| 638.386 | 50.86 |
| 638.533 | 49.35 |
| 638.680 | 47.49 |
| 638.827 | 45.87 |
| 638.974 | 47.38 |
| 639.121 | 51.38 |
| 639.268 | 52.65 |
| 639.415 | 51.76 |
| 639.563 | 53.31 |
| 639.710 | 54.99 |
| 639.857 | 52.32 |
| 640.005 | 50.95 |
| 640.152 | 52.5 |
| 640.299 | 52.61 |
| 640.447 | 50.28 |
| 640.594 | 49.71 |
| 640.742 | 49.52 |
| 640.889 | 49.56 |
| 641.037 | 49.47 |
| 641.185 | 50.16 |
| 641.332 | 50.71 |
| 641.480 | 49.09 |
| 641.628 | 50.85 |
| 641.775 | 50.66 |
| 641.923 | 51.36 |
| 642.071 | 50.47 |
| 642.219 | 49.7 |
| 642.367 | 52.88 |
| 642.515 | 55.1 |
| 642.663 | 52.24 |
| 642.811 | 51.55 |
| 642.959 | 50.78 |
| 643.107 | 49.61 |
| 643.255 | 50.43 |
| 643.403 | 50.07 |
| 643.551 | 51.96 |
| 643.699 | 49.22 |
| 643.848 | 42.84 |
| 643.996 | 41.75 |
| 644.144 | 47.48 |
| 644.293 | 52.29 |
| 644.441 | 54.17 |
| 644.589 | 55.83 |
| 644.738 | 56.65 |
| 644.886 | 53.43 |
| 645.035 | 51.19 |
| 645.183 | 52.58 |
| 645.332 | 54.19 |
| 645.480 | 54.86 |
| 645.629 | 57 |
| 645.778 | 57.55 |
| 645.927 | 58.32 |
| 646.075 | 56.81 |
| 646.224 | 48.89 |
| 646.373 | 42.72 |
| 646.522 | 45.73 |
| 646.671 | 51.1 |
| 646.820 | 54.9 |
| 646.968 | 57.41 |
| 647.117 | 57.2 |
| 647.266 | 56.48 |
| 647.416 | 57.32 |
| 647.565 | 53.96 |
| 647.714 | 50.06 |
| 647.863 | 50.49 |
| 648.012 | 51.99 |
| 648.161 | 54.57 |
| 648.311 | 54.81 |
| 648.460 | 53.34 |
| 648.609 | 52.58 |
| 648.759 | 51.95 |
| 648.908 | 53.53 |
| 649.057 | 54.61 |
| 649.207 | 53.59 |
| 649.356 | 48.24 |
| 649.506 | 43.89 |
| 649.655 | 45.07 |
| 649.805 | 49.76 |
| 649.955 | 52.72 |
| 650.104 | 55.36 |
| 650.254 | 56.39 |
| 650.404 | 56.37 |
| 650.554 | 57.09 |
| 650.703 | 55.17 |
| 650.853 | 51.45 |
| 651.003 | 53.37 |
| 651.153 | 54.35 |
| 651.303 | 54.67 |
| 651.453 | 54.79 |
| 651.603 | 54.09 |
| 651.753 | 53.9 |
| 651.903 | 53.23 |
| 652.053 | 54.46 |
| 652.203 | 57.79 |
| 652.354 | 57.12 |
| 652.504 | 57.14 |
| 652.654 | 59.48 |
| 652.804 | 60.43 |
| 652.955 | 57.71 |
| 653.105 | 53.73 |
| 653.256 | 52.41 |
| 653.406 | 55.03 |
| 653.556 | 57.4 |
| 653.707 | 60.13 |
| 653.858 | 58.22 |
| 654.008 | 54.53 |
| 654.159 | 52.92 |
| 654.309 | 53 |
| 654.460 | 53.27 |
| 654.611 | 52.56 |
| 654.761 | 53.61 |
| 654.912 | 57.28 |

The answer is 1.1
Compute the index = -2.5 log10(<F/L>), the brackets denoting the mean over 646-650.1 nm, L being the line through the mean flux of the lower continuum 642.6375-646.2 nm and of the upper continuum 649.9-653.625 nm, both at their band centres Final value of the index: 0.04 mag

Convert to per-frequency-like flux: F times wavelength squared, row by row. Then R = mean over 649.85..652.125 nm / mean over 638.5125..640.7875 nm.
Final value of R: 1.11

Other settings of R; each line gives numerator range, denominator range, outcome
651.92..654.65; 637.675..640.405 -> 1.16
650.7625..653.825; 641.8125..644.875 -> 1.12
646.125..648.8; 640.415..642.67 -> 1.06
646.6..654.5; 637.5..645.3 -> 1.10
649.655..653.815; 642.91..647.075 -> 1.09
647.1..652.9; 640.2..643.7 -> 1.09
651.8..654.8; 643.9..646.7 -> 1.09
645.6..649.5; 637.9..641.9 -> 1.08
